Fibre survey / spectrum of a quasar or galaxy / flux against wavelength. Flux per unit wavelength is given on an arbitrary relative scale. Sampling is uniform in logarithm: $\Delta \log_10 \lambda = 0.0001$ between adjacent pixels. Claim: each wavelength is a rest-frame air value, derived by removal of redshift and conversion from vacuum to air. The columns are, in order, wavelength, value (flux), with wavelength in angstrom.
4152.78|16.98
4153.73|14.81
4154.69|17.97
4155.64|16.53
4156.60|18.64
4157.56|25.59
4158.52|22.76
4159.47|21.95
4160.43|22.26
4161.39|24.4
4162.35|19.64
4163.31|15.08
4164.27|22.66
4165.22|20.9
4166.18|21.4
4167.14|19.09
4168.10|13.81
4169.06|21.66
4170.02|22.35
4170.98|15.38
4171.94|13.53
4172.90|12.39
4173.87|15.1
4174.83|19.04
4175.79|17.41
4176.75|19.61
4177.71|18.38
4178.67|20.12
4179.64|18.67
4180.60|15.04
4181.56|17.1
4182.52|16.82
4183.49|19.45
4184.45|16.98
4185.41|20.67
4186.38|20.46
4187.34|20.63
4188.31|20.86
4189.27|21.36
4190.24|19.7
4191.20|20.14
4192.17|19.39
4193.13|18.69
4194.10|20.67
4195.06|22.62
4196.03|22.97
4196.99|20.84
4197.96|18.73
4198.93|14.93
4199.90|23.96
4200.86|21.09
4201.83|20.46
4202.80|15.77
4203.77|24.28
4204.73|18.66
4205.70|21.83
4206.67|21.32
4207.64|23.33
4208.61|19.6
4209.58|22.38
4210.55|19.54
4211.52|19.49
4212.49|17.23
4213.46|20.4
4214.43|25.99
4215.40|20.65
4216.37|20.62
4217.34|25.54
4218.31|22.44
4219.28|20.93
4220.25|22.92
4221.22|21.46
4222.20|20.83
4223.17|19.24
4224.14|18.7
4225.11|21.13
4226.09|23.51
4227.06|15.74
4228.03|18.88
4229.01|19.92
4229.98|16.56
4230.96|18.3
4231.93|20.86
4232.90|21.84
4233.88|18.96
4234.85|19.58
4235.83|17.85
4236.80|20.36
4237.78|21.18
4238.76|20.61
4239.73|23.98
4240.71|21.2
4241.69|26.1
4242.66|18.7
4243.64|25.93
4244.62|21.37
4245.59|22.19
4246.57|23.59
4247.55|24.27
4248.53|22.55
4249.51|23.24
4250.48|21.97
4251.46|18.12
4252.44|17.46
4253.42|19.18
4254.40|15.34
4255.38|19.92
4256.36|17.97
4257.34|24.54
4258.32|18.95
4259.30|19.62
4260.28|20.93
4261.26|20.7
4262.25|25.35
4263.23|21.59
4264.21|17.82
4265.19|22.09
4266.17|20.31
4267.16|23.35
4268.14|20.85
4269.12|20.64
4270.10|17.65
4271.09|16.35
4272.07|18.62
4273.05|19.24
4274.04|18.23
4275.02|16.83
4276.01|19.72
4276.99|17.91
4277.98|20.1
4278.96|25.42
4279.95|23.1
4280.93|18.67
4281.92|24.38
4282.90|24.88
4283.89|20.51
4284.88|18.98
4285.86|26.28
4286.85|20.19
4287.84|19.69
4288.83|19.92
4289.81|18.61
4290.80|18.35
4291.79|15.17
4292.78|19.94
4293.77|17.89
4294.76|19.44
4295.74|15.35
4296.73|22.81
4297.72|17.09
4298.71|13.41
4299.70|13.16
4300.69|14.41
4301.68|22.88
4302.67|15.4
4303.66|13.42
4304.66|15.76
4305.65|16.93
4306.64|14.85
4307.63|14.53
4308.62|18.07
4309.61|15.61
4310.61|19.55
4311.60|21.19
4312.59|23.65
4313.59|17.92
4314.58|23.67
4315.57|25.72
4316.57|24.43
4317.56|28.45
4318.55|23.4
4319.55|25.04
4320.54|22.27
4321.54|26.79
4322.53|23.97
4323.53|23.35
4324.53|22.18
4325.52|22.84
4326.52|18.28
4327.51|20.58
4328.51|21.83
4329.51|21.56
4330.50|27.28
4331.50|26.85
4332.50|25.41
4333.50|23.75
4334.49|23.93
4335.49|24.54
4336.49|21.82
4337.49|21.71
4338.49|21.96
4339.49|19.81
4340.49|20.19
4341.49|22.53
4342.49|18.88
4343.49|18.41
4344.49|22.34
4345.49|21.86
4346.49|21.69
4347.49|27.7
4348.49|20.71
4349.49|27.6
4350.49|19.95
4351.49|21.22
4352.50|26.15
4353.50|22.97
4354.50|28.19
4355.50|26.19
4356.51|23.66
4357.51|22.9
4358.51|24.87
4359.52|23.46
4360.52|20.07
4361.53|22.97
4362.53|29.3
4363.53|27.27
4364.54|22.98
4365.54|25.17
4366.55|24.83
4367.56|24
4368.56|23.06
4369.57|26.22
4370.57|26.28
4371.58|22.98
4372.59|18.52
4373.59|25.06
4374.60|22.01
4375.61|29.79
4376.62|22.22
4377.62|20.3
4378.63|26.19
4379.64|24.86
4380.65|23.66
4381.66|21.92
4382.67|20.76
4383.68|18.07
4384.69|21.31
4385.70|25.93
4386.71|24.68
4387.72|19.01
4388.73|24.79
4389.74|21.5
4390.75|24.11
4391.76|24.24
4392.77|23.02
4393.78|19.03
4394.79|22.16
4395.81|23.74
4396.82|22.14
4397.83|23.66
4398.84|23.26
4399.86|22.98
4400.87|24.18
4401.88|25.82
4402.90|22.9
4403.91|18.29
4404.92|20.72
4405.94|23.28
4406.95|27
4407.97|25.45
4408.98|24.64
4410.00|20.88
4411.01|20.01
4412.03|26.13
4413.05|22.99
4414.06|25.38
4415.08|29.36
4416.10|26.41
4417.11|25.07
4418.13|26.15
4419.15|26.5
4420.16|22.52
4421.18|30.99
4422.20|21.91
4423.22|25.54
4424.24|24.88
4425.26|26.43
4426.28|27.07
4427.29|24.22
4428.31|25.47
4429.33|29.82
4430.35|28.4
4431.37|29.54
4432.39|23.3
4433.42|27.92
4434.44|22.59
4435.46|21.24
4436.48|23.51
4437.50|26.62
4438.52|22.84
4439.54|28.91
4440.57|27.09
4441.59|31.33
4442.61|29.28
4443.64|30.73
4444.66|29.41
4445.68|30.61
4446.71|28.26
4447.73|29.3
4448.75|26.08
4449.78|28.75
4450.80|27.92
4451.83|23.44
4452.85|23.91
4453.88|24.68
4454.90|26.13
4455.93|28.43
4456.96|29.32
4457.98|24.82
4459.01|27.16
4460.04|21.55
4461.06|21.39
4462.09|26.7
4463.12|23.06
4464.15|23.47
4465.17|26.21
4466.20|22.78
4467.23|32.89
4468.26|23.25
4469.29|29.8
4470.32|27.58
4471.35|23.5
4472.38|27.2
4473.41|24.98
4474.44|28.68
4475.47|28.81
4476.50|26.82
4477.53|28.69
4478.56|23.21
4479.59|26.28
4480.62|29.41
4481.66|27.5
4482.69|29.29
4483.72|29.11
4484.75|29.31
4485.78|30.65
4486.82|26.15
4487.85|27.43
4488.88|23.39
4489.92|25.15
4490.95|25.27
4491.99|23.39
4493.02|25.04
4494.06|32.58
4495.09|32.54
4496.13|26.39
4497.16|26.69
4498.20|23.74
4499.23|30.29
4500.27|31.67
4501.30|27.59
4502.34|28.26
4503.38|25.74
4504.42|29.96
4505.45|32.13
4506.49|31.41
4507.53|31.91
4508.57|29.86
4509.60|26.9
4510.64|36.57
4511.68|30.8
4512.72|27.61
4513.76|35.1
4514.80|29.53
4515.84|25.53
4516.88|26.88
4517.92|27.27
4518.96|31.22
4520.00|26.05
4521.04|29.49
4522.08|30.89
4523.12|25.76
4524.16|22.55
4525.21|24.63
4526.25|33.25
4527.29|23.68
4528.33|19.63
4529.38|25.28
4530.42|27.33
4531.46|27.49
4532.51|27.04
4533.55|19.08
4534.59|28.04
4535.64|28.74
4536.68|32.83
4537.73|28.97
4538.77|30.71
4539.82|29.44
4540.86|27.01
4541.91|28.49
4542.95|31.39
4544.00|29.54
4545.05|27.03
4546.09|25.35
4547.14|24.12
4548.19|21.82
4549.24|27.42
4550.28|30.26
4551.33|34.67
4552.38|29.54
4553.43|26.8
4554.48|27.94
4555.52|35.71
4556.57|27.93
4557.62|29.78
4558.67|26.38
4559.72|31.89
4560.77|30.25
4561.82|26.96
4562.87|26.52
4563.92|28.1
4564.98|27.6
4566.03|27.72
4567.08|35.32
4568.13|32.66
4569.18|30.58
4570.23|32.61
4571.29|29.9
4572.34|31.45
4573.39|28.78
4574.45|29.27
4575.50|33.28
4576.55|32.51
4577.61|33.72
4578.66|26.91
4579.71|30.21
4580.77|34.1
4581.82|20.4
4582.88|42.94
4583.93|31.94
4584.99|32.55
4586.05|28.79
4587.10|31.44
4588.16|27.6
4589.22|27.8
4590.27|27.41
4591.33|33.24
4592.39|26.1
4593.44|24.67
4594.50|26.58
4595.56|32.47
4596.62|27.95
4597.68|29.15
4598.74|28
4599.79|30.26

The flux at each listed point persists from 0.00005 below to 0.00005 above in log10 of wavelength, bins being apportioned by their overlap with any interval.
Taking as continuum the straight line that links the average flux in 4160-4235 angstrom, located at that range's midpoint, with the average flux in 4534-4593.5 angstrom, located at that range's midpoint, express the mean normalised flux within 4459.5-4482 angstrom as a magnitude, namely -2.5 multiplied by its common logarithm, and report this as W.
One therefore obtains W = 0.04 mag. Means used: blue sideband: 19.8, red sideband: 29.6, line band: 26.1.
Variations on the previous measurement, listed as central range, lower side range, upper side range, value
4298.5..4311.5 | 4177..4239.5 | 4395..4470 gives 0.36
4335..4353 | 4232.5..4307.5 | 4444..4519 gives 0.02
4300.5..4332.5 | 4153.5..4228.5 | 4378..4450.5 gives 0.08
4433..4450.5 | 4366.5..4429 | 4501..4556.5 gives -0.08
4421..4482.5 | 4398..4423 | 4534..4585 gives -0.03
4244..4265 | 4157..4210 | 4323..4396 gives 0.01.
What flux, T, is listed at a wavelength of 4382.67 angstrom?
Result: 20.76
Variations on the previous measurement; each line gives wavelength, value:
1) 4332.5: 25.41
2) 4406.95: 27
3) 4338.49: 21.96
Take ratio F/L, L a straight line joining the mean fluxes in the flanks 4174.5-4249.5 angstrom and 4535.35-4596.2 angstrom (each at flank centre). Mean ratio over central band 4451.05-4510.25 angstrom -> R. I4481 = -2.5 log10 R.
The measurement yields 0.01 mag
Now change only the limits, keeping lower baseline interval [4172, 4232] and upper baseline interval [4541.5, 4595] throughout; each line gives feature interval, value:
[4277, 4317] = 0.16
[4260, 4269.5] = 0.01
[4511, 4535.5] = 0.04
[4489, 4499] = 0.03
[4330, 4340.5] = -0.01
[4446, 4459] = -0.01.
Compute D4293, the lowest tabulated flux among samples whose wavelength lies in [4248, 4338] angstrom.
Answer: 13.16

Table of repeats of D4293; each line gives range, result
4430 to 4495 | 21.24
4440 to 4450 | 26.08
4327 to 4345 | 18.41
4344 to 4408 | 18.07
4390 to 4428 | 18.29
